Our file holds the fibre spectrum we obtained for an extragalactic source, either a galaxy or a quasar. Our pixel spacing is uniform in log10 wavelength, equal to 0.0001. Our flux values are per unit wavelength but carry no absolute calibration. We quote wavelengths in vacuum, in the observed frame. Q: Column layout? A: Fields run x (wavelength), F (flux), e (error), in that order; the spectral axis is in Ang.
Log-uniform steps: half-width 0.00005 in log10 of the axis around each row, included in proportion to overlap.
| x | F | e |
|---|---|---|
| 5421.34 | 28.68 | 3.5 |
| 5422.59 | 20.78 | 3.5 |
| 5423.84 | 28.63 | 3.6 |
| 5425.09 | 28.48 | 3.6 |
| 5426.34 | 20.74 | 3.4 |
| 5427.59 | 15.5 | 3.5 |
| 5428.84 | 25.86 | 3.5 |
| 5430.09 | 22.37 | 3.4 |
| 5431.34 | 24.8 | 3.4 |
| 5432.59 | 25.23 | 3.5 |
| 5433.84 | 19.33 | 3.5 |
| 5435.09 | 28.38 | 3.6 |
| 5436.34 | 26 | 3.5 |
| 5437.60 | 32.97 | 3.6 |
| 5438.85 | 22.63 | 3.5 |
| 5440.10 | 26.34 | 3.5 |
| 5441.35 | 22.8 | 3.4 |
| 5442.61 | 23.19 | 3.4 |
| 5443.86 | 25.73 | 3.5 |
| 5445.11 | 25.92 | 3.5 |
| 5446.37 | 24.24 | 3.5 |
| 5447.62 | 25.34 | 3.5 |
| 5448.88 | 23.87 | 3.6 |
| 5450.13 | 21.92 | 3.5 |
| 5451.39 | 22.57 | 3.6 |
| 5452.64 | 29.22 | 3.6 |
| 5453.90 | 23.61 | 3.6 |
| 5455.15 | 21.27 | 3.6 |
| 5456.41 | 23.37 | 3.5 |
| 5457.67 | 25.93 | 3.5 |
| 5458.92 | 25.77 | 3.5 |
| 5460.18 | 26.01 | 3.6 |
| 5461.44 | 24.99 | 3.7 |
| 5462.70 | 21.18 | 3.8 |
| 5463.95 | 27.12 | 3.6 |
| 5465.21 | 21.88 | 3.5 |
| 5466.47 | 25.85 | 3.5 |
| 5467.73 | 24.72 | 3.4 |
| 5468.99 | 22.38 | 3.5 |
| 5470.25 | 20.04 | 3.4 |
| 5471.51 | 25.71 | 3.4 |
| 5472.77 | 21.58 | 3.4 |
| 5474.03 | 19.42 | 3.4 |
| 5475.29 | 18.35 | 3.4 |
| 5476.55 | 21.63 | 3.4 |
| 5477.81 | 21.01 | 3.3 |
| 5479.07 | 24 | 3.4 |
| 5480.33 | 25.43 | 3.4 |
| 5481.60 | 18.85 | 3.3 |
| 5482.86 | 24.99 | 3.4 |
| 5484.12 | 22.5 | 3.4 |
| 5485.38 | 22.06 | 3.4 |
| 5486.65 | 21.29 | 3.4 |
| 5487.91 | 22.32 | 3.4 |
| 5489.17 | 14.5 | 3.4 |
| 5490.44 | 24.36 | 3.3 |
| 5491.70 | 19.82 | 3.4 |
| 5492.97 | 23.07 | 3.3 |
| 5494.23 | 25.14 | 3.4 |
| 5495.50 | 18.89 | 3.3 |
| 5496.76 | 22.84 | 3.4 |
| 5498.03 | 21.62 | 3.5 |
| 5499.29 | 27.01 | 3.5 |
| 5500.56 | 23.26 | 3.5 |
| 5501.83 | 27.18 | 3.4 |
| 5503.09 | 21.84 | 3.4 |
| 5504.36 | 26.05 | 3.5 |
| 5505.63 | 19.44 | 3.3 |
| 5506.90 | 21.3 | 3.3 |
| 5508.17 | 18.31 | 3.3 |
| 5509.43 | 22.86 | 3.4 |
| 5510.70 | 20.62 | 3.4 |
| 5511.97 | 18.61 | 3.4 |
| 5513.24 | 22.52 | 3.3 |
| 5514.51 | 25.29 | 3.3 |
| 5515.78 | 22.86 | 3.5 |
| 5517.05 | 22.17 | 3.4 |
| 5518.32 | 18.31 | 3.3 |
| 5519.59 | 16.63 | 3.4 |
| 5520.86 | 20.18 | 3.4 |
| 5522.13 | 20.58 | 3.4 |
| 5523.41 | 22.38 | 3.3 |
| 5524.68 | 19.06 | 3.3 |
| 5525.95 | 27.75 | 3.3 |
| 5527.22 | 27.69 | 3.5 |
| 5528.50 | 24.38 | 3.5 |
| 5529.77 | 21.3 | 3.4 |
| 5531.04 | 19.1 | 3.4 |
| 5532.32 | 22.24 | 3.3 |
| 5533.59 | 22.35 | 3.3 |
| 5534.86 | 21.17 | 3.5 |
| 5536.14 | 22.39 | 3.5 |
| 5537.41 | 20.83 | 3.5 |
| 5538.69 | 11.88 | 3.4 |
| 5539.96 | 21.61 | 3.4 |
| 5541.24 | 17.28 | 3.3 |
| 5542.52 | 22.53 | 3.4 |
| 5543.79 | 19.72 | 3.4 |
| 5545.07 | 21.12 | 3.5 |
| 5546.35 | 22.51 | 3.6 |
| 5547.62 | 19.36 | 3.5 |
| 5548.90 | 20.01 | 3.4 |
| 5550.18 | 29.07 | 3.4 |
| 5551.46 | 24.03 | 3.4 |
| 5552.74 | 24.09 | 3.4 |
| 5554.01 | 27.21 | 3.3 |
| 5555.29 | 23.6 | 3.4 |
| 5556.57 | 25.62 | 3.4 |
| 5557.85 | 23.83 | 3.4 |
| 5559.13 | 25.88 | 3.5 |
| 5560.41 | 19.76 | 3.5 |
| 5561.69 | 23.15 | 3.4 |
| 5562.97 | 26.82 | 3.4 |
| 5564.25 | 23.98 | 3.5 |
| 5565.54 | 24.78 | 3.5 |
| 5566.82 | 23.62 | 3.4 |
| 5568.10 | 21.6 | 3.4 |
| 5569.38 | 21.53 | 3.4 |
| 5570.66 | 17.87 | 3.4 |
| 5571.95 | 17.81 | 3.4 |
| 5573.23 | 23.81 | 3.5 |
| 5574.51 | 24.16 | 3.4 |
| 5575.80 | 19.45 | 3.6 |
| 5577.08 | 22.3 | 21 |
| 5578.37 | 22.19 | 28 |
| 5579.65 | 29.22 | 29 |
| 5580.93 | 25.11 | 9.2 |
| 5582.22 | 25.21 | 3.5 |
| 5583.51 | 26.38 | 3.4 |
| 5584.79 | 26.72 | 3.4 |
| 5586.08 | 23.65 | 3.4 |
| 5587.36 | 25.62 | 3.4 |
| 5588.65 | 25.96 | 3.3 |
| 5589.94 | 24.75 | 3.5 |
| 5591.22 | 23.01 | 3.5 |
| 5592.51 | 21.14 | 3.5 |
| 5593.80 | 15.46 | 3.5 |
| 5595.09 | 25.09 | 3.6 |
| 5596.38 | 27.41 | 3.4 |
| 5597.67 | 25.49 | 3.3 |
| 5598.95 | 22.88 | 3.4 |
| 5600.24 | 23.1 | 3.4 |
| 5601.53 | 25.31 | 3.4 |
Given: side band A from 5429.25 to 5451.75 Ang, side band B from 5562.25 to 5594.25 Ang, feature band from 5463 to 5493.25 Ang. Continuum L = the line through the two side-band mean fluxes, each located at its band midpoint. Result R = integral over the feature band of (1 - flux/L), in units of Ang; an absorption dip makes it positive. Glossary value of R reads 2.7 Ang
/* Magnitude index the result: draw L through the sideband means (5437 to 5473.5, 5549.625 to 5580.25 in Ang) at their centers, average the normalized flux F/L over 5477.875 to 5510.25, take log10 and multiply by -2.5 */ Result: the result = 0.08 mag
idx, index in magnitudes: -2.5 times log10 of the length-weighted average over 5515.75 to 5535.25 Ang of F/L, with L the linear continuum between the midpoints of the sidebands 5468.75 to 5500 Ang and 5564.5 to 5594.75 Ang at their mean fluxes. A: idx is 0.036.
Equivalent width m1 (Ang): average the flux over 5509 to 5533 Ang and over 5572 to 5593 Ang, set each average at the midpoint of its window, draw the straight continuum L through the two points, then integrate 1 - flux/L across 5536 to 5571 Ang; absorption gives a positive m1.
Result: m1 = 1.02 Ang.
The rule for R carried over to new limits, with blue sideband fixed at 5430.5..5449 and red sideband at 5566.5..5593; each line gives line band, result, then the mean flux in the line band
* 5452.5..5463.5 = 0.20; 24.4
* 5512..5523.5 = 1.50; 21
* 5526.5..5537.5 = 0.68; 22.5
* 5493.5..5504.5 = 0.33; 23.7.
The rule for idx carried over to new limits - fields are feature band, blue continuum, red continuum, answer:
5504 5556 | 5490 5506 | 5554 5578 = 0.064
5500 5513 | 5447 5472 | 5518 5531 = 0.024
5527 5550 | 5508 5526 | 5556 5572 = 0.046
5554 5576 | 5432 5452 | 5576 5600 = 0.061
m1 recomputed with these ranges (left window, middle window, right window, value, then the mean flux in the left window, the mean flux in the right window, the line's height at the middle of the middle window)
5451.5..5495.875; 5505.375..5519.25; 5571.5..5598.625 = 1.26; 22.8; 23.8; 23.2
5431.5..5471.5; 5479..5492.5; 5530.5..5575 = 1.13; 24.5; 22.2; 23.7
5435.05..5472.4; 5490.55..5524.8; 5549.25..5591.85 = 3.48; 24.6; 24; 24.3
